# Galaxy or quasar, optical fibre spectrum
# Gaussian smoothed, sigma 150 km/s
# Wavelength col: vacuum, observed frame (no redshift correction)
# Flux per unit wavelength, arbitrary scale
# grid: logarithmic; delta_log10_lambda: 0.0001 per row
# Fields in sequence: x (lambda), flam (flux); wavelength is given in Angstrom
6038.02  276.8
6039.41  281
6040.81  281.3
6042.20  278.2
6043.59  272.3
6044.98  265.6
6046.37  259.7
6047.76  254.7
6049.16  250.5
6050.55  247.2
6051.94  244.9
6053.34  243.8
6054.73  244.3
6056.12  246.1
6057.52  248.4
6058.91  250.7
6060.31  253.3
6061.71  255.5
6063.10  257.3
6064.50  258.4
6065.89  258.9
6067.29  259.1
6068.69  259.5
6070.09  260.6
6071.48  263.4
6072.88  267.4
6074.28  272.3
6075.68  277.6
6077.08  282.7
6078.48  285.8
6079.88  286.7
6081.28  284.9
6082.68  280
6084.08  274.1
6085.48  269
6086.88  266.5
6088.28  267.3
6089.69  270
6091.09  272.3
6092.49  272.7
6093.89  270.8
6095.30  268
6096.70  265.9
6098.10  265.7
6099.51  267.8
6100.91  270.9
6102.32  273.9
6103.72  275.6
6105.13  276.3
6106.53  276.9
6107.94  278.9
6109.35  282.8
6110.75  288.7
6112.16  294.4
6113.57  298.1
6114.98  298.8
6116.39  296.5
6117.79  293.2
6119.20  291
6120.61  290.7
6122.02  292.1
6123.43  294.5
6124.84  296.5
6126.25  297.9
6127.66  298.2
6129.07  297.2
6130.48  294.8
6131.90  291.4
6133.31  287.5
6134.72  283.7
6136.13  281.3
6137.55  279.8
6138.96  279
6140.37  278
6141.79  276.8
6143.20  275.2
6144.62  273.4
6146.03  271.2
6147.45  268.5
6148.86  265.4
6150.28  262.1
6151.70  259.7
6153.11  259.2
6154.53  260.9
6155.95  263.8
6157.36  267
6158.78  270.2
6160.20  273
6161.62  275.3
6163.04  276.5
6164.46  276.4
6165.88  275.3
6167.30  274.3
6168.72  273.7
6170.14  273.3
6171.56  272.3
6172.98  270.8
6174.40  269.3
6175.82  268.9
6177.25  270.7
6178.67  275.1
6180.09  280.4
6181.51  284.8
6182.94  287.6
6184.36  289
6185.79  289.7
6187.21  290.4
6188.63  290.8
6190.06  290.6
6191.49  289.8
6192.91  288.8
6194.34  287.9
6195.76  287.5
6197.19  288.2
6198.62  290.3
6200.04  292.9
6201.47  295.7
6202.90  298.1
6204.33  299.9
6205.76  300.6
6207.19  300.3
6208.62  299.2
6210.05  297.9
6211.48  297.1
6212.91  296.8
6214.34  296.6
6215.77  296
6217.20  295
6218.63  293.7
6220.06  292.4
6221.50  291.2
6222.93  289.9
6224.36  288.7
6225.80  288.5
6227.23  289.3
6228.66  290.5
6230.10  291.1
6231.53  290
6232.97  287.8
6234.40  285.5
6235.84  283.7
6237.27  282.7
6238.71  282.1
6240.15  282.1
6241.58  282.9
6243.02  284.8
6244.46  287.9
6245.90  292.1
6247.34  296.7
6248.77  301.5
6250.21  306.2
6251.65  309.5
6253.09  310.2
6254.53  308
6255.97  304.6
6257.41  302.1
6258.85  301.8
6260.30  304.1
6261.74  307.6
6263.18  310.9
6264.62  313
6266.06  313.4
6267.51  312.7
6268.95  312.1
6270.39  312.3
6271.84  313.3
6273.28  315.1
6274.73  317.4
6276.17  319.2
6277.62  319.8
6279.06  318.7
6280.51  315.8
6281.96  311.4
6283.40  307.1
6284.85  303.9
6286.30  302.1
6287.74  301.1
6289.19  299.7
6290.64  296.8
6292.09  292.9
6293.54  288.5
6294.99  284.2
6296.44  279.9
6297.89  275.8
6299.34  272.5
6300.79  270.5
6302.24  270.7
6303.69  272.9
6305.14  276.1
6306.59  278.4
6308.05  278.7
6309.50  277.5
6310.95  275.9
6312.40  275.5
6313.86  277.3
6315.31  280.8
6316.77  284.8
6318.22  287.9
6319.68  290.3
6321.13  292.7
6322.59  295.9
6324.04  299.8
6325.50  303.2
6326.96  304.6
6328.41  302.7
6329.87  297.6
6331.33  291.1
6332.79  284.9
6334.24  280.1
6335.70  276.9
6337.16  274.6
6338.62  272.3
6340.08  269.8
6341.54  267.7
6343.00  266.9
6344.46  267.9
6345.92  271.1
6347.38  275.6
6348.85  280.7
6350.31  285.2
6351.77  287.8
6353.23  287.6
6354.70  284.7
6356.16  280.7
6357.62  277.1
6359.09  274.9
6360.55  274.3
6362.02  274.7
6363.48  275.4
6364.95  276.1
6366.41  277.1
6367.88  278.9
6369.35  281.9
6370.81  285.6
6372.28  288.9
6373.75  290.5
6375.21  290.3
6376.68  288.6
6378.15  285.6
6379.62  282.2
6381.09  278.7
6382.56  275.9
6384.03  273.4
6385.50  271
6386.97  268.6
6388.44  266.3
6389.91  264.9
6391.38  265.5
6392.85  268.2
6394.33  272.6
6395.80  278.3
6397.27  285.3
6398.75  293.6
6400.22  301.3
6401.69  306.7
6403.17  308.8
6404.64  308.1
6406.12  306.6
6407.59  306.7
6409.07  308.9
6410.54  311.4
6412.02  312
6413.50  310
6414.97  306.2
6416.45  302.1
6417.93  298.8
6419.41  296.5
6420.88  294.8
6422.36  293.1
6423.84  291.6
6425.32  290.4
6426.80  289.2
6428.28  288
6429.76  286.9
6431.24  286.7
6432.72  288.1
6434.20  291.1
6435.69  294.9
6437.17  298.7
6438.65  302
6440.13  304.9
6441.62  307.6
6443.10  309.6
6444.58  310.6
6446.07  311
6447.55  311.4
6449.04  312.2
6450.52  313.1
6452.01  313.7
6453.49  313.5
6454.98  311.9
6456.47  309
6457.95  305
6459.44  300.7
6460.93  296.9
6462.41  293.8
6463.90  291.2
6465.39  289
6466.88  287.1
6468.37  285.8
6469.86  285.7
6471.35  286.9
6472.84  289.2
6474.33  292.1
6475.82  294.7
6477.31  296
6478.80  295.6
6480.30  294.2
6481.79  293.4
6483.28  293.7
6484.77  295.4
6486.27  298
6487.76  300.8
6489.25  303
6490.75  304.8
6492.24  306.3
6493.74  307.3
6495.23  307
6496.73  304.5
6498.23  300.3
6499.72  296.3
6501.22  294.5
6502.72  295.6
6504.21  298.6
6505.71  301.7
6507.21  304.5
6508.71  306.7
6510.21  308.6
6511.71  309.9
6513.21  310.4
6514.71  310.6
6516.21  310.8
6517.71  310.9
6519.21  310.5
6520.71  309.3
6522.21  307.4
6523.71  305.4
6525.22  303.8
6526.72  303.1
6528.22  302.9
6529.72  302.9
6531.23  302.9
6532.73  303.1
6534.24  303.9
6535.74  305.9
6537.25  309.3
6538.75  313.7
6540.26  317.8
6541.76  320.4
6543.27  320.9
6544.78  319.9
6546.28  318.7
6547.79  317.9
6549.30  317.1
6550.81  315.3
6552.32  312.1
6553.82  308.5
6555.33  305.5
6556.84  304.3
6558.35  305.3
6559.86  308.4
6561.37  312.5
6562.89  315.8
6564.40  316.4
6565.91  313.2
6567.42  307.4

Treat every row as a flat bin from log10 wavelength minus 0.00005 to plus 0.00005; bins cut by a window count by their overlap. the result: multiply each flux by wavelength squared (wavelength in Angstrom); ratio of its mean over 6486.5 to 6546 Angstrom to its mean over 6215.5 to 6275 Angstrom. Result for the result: 1.12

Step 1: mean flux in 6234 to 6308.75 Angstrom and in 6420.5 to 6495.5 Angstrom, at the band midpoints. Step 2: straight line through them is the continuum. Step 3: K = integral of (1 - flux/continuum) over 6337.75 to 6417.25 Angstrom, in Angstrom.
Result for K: 3.7 Angstrom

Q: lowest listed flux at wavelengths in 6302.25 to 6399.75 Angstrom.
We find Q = 264.9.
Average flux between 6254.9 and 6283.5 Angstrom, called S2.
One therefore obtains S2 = 312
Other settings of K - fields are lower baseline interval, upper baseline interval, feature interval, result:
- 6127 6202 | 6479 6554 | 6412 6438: 0.36 Angstrom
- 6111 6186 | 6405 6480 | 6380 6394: 1.19 Angstrom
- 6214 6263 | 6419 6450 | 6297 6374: 3.92 Angstrom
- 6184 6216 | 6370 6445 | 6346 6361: 0.60 Angstrom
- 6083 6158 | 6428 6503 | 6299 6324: 0.81 Angstrom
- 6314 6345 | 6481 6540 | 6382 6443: 0.35 Angstrom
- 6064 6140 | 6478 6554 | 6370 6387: 0.87 Angstrom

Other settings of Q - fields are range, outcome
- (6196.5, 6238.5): 282.7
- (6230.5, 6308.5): 270.5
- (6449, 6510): 285.7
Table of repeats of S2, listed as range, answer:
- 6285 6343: 285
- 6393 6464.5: 300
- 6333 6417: 284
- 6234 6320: 295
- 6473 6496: 299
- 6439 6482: 300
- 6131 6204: 279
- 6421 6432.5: 290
